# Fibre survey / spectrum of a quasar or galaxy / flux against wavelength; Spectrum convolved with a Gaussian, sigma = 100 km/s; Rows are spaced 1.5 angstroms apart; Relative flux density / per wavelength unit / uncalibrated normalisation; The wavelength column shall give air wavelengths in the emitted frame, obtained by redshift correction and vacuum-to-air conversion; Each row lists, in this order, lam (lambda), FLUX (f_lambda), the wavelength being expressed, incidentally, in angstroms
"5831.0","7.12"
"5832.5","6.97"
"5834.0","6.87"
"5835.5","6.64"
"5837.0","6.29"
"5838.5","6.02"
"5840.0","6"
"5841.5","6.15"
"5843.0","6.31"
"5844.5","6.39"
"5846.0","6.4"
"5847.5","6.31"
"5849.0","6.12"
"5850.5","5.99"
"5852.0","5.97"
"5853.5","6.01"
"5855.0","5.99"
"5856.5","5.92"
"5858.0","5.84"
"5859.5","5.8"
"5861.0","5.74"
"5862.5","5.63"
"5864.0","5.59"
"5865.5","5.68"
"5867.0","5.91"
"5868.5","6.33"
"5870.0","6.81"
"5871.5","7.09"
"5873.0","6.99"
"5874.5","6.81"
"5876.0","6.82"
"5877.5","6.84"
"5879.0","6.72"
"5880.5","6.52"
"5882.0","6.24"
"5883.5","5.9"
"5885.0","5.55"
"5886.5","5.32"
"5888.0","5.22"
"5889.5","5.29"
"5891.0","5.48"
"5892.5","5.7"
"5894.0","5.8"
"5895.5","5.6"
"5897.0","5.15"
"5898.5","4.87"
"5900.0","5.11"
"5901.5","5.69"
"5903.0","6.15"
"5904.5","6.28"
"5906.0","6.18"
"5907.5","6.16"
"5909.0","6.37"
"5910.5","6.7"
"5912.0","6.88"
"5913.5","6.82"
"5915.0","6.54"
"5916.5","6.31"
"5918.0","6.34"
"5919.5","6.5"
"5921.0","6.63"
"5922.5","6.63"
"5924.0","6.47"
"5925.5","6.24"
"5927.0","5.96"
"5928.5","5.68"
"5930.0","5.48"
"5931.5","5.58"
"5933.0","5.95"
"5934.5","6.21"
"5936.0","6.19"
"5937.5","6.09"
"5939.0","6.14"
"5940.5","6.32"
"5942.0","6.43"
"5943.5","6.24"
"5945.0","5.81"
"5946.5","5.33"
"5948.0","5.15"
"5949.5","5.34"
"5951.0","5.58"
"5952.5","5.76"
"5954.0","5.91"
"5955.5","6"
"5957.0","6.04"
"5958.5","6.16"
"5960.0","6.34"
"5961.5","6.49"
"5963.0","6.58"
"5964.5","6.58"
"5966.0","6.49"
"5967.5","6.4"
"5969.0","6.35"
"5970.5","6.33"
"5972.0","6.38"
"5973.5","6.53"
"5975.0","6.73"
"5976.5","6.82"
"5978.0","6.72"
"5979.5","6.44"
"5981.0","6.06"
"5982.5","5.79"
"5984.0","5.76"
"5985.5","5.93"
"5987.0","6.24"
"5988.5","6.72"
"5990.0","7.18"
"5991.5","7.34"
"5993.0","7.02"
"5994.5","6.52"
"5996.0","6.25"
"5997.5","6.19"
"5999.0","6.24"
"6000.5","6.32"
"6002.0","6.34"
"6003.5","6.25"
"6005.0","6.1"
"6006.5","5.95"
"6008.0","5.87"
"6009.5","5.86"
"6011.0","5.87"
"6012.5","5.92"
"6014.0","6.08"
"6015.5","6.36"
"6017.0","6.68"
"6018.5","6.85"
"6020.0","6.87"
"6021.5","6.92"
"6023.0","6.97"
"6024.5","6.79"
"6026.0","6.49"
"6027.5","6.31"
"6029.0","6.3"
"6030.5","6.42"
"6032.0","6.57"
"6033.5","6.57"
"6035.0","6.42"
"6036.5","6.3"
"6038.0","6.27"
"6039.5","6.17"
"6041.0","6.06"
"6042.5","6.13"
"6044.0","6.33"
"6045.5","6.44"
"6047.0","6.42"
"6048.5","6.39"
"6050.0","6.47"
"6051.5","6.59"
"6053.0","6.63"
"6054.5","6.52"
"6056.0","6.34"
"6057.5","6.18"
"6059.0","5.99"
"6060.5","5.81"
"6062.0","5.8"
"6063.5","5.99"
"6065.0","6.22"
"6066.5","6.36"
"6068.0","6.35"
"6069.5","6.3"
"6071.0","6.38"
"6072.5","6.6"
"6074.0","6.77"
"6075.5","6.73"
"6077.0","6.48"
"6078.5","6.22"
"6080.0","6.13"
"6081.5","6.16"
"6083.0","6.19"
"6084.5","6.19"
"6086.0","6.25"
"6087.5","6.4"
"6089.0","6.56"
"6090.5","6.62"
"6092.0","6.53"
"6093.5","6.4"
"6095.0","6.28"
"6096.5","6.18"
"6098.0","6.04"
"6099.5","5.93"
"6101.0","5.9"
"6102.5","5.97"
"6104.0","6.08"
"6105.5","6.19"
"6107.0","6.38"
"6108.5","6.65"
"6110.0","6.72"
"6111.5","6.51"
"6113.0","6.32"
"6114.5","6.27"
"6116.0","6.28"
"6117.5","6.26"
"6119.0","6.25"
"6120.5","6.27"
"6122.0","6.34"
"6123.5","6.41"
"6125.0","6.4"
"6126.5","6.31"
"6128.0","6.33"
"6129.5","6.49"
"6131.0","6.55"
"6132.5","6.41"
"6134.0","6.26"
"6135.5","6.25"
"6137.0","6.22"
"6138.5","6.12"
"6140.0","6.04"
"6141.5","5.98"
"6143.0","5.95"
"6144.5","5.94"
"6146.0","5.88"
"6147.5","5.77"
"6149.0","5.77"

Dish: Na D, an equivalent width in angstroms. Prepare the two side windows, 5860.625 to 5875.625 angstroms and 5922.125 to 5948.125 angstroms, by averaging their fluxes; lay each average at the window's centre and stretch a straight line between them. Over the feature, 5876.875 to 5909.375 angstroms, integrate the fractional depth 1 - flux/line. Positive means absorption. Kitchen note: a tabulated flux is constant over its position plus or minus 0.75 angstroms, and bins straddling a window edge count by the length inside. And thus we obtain 1.93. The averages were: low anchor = 6.29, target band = 5.81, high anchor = 6.01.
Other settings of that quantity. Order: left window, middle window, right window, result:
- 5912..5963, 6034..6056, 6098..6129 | -0.55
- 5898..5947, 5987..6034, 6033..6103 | -1.63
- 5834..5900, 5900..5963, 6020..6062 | 0.55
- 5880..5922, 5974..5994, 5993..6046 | -0.90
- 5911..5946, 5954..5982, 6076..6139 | -0.65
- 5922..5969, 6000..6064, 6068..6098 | -0.69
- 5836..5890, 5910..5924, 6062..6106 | -0.95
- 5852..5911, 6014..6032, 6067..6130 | -1.14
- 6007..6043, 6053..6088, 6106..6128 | 0.52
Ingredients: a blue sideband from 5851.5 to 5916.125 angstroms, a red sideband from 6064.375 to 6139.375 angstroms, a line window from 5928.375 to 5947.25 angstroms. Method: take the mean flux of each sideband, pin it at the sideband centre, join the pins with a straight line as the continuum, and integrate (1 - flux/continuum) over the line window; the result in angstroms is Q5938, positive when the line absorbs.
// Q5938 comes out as 0.5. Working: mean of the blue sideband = 6.05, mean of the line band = 5.97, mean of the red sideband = 6.33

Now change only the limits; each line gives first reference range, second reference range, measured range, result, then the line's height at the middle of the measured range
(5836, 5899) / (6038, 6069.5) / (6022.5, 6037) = -0.6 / 6.23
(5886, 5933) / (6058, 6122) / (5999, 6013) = 0.2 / 6.14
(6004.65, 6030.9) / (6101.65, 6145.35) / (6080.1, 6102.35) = 0.2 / 6.31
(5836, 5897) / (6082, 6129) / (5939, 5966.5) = 0.6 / 6.15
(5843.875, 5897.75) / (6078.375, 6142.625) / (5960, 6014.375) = -1.7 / 6.16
